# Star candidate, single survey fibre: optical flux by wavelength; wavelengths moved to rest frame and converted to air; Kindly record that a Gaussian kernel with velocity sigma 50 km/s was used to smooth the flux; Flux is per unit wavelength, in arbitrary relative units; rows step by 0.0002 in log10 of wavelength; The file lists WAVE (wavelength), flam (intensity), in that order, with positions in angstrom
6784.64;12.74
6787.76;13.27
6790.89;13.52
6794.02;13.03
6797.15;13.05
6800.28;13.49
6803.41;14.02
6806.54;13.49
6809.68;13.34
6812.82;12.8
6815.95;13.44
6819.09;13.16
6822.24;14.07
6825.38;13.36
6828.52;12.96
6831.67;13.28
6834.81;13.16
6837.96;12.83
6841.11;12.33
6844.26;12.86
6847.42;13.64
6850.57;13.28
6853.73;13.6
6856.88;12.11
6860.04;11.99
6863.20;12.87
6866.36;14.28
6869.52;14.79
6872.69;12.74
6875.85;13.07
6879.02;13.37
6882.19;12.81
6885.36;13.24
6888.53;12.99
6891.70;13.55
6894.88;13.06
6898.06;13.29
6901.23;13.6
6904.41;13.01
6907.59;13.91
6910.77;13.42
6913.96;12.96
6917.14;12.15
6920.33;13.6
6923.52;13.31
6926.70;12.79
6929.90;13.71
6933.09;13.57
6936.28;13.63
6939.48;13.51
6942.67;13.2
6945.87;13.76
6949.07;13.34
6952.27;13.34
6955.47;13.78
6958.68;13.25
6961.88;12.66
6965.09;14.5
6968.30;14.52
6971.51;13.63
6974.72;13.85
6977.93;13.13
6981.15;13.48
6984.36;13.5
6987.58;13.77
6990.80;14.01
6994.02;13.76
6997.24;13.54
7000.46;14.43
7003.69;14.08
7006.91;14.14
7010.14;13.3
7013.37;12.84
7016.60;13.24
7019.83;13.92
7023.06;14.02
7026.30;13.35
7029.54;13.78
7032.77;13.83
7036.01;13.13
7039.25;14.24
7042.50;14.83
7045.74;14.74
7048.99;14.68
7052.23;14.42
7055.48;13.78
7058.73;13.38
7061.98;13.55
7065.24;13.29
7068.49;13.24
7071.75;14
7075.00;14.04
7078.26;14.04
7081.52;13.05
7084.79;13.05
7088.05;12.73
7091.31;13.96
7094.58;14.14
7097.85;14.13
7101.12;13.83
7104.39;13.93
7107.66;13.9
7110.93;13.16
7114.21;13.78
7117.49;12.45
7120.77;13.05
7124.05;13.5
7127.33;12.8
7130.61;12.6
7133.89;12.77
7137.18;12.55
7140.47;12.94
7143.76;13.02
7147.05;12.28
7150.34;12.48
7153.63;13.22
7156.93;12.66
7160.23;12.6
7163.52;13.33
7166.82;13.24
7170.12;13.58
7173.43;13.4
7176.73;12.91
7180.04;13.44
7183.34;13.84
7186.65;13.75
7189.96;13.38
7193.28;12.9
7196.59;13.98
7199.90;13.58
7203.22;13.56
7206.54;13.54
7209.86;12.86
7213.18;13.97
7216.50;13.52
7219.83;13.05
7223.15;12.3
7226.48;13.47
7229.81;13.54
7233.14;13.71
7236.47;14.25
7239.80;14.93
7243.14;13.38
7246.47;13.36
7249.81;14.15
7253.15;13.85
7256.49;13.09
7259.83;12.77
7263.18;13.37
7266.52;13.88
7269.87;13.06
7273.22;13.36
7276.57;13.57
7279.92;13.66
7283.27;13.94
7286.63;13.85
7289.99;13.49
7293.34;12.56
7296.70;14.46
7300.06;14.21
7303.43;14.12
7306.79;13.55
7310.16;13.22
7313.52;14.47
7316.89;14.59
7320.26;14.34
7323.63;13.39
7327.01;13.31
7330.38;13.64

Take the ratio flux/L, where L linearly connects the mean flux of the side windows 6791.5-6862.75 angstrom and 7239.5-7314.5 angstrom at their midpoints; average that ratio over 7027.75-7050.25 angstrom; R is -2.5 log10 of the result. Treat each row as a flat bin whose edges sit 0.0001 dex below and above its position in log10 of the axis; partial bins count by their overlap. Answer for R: -0.06 mag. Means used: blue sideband 13.1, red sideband 13.6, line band 14.2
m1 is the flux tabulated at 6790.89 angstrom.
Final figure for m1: 13.52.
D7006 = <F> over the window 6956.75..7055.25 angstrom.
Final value 13.8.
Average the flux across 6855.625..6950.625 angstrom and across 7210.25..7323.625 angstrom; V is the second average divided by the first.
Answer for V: 1.03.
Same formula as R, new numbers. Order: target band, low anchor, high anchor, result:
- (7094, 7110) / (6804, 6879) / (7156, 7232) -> -0.05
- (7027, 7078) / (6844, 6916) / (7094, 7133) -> -0.04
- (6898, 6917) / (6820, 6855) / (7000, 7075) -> 0.01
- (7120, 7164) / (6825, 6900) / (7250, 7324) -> 0.06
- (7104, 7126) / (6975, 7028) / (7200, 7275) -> 0.02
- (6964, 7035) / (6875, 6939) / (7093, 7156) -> -0.04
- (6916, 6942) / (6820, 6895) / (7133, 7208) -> -0.01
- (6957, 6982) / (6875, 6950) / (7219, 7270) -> -0.02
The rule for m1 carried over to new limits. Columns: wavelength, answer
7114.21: 13.78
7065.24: 13.29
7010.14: 13.3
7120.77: 13.05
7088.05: 12.73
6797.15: 13.05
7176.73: 12.91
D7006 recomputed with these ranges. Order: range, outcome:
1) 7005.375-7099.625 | 13.8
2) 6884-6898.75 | 13.2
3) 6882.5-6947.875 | 13.3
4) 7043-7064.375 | 14.1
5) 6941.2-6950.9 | 13.4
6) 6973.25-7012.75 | 13.7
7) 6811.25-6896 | 13.2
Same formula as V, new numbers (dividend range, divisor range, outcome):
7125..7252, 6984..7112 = 0.96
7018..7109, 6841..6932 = 1.05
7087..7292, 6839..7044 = 0.99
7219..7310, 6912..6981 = 1.01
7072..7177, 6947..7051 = 0.96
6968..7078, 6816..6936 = 1.04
